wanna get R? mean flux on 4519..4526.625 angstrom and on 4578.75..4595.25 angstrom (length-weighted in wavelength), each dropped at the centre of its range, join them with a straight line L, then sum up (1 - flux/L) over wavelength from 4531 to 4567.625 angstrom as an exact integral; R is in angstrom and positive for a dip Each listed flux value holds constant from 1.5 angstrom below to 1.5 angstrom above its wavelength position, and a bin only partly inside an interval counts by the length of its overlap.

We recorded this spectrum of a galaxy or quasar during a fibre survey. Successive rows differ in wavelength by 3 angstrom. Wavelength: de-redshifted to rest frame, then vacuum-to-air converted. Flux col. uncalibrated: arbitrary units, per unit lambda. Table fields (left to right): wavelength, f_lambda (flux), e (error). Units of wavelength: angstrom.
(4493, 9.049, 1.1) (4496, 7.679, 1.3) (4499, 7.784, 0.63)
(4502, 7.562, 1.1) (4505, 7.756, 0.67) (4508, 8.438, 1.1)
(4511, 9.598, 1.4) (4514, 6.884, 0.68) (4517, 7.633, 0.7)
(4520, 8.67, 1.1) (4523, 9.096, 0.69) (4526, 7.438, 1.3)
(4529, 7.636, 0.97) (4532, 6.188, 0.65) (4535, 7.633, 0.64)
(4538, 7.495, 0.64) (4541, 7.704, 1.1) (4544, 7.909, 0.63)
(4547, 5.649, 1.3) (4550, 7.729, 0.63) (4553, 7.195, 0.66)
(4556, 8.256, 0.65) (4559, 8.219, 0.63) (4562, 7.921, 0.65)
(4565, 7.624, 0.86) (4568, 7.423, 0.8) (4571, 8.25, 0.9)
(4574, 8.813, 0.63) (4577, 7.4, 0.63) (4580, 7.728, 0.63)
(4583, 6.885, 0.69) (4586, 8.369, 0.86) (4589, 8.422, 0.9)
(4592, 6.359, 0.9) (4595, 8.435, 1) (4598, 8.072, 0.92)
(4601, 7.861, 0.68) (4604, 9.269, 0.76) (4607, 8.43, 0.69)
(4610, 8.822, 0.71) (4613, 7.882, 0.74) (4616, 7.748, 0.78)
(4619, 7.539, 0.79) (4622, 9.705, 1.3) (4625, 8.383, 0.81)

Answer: 3.0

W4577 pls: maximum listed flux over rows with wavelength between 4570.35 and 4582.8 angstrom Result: 8.813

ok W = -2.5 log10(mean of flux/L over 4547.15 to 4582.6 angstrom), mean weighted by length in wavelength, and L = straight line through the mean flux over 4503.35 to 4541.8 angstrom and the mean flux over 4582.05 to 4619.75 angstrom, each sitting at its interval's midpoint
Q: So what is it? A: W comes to 0.03 mag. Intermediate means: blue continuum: 7.86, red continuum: 8.03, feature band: 7.75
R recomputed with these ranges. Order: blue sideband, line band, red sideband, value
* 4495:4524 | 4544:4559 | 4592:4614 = 1.46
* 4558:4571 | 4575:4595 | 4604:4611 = 1.55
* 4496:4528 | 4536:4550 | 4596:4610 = 1.59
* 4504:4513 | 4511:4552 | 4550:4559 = 3.00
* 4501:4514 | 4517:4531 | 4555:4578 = 0.12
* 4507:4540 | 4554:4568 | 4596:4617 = 0.27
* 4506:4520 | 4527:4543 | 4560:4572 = 1.34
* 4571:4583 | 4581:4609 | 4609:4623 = 0.15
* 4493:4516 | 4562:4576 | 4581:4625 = 0.17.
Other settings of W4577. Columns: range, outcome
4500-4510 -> 8.438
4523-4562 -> 9.096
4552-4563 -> 8.256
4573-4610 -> 9.269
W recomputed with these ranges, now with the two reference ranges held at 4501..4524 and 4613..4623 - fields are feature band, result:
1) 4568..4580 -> 0.025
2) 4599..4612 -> -0.046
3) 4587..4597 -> 0.056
